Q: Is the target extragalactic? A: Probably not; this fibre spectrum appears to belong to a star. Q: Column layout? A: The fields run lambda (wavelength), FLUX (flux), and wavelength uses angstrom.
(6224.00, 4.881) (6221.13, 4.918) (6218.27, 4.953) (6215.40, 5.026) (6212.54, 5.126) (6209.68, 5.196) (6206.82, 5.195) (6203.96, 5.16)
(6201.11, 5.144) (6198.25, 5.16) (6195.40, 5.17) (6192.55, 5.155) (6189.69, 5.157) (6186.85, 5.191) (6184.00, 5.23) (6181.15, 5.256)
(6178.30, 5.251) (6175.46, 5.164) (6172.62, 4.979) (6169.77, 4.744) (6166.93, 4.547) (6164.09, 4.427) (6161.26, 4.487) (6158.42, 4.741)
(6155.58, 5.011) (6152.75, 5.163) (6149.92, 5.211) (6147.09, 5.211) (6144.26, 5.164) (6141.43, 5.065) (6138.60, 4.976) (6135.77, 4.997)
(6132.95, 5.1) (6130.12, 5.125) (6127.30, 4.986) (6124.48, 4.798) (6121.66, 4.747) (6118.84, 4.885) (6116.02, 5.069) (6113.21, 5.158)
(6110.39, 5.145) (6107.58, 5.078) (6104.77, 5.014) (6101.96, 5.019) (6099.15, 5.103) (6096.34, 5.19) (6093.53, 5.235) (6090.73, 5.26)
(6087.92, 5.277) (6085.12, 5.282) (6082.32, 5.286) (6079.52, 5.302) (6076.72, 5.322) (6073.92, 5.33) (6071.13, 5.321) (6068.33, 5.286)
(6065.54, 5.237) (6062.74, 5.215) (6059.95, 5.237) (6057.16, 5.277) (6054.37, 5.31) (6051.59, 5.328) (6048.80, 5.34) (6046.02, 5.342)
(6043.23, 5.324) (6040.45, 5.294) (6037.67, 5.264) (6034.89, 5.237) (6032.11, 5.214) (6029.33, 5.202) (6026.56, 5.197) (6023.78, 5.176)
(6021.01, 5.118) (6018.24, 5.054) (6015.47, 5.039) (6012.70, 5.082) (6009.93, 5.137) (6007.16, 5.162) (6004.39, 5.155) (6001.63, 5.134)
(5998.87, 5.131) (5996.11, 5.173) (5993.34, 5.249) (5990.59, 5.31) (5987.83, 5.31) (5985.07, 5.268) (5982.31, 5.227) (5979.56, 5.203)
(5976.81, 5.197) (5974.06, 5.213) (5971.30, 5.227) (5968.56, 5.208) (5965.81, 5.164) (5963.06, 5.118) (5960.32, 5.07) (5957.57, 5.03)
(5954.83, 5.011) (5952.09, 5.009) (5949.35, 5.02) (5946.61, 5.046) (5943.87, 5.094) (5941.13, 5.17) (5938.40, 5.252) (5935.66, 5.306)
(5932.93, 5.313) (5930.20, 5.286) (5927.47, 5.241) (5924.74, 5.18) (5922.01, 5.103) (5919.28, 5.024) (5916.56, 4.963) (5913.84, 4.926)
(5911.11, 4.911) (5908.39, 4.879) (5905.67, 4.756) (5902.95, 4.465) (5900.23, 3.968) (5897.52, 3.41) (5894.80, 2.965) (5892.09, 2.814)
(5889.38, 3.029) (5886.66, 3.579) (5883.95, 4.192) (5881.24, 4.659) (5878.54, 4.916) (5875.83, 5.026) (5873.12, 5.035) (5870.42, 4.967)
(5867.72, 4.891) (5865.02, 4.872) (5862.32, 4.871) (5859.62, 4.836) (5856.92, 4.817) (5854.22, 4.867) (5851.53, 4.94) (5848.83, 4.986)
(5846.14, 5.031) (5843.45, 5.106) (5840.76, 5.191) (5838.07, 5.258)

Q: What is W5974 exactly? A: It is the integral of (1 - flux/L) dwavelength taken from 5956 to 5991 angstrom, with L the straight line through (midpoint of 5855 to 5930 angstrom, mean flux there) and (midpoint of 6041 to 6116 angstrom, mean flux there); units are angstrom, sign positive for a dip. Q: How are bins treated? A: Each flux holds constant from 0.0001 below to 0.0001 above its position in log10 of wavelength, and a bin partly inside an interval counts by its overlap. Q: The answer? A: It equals -2.5 angstrom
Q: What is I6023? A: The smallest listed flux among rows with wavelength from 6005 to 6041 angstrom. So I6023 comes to 5.039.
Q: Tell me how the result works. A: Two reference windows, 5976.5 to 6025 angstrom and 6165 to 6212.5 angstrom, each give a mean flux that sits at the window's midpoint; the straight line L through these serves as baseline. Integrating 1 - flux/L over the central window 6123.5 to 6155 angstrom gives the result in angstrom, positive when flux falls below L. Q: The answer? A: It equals 0.3 angstrom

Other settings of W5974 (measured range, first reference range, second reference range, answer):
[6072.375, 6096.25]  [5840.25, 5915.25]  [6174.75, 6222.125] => -1.7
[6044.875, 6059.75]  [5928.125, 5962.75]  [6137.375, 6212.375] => -0.6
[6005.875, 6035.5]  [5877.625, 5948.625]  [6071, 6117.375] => -1.1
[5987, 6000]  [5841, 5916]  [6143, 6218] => -1.4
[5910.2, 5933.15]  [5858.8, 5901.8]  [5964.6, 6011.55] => -2.4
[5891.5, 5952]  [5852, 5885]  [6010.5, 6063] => 2.5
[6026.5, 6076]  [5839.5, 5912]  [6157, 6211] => -4.9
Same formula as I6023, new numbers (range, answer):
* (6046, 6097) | 5.19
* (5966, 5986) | 5.197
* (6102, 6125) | 4.747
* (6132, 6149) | 4.976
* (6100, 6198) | 4.427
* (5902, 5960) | 4.465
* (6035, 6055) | 5.264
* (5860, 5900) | 2.814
